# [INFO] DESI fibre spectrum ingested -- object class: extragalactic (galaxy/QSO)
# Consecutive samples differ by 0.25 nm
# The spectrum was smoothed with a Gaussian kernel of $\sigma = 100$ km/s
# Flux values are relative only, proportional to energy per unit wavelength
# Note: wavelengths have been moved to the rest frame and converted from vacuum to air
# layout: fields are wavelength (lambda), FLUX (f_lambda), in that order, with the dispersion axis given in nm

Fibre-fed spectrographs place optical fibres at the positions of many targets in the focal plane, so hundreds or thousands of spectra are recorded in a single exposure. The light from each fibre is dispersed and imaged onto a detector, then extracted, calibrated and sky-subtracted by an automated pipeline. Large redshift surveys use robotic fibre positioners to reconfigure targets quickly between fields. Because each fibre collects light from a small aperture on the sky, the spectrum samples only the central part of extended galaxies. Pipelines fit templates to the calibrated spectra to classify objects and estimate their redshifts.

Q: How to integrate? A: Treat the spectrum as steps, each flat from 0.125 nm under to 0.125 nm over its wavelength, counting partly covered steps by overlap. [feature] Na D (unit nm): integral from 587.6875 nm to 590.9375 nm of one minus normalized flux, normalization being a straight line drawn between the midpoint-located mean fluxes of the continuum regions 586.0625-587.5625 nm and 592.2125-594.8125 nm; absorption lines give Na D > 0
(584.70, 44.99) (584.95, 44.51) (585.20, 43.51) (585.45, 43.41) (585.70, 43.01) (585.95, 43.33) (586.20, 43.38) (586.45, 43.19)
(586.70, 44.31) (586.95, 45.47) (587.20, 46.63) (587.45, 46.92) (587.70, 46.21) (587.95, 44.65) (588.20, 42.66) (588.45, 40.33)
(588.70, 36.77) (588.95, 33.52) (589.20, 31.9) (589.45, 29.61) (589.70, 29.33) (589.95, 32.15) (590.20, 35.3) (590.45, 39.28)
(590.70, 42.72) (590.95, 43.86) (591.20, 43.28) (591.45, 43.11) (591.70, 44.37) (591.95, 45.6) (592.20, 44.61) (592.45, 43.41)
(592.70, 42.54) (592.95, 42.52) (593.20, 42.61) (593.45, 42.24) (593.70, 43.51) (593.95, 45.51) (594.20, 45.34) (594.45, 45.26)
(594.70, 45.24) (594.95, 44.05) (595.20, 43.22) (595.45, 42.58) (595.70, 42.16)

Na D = 0.54 nm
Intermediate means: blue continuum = 45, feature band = 37.2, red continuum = 43.8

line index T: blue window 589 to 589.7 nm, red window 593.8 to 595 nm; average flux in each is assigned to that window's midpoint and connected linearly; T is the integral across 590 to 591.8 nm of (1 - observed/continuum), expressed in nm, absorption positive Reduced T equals -0.31 nm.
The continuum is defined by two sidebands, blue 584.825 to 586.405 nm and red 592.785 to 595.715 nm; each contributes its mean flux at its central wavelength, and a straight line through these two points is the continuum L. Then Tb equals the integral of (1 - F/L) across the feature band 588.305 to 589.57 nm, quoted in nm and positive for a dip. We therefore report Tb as 0.262 nm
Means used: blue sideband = 43.5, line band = 34.6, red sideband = 43.7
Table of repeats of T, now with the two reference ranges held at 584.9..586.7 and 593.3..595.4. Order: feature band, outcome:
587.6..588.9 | 0.06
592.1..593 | 0.02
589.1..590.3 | 0.34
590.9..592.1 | 0.00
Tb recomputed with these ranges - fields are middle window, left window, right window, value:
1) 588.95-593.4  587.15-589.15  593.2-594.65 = 0.36 nm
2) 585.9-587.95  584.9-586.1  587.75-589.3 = -0.19 nm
